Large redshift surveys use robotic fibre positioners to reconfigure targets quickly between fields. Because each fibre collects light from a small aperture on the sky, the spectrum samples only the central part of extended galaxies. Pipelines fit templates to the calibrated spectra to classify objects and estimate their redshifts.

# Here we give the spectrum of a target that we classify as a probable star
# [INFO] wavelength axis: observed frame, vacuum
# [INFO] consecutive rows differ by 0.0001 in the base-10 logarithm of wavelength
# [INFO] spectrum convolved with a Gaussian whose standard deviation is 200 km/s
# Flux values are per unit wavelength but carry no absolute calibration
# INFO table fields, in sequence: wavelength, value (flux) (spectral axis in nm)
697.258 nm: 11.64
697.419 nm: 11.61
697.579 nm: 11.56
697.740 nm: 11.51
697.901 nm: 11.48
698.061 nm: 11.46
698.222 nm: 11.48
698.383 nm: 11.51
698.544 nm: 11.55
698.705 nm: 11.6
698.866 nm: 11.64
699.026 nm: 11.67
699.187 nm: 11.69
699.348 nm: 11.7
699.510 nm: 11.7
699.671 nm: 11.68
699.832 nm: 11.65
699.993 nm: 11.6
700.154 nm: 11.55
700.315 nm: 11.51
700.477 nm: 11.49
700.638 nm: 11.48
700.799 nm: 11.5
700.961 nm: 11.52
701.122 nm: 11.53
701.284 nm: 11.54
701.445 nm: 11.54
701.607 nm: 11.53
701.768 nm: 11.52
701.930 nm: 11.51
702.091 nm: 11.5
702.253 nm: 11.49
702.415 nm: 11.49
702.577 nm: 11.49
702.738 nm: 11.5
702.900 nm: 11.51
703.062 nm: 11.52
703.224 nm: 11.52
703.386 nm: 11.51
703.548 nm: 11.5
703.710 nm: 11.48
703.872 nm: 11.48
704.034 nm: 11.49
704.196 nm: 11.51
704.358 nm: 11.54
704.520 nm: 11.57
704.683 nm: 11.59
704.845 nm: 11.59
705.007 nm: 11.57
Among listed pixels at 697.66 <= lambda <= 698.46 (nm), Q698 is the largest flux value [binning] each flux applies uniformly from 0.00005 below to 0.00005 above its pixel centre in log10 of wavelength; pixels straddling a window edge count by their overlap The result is 11.51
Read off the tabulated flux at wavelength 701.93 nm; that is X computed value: 11.51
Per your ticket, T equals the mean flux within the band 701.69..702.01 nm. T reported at 11.5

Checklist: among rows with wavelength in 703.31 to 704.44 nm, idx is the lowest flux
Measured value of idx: 11.48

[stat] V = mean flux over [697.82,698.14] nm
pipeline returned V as 11.5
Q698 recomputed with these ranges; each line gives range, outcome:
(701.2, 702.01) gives 11.54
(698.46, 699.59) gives 11.7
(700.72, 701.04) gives 11.52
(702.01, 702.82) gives 11.5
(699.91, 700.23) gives 11.6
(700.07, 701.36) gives 11.55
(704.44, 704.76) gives 11.59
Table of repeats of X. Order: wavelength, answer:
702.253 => 11.49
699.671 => 11.68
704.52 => 11.57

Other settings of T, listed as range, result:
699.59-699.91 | 11.7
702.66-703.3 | 11.5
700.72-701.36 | 11.5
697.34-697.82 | 11.6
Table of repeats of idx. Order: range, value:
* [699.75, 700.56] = 11.49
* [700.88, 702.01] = 11.51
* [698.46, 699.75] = 11.55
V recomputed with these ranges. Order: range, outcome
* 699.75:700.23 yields 11.6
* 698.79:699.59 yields 11.7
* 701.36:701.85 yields 11.5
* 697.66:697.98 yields 11.5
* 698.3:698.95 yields 11.6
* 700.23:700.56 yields 11.5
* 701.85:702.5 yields 11.5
